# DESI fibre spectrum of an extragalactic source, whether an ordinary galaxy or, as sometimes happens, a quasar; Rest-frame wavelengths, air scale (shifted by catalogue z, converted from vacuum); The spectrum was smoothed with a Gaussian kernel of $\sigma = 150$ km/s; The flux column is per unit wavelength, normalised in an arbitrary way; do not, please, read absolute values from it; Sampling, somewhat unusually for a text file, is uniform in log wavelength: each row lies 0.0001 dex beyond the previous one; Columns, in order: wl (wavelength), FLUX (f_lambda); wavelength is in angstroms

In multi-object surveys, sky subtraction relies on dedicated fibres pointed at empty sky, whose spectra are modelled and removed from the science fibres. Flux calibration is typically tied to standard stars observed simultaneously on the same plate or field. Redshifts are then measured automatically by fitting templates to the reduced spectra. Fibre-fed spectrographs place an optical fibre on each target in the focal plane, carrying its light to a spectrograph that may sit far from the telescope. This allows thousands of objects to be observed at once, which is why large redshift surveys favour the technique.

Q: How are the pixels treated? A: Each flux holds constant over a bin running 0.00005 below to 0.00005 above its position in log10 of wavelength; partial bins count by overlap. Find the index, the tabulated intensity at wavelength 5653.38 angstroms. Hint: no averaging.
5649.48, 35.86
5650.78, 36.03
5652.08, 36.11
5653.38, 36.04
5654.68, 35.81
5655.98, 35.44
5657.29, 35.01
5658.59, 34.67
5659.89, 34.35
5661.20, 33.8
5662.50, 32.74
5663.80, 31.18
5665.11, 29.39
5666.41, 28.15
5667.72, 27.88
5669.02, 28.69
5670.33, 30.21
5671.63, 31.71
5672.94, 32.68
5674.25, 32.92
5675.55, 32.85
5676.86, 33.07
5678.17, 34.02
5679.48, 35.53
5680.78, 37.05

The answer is 36.04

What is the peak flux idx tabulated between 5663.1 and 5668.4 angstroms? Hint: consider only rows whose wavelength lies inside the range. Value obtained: 31.18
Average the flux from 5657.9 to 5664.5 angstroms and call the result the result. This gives 33.3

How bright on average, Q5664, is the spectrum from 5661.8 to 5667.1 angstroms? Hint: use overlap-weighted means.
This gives 30.4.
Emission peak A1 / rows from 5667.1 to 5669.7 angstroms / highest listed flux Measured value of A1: 28.69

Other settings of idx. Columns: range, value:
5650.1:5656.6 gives 36.11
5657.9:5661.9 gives 34.67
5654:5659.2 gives 35.81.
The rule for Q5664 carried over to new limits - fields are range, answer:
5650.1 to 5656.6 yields 35.9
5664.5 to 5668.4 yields 28.5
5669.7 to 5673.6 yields 31.5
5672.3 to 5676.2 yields 32.8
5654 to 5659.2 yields 35.2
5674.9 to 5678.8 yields 33.3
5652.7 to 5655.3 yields 36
